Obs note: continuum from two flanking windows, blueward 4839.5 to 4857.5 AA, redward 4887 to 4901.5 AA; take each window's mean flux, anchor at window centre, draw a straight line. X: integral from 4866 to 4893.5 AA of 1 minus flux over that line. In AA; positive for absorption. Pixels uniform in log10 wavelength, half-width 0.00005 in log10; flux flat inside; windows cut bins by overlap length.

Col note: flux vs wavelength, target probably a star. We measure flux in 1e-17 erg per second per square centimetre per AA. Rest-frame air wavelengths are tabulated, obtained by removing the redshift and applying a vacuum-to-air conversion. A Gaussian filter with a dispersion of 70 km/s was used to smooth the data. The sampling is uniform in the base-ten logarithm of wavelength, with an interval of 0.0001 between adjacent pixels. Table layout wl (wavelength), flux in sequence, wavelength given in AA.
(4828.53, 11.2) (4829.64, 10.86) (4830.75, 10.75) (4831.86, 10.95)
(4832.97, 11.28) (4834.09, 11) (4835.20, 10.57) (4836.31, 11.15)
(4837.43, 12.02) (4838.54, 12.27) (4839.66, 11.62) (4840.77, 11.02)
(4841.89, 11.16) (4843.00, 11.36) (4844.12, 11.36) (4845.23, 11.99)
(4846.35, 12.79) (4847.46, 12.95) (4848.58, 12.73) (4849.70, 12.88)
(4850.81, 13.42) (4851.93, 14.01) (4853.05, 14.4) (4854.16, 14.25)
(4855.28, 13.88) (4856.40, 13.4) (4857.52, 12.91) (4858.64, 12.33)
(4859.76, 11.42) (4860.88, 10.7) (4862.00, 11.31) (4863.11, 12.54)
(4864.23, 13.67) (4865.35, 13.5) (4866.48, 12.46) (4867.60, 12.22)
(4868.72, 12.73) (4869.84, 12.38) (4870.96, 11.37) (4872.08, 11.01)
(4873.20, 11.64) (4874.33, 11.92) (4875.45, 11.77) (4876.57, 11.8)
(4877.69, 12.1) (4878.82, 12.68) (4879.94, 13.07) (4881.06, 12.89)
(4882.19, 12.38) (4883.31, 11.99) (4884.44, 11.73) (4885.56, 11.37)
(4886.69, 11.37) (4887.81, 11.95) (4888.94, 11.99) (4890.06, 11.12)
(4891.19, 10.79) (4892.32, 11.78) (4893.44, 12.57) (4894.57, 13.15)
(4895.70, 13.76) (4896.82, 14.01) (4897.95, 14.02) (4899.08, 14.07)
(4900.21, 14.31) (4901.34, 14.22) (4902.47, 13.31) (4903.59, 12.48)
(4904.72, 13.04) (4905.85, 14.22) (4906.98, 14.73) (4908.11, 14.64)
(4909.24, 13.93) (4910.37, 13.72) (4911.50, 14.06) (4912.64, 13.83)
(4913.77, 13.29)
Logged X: 1.8 AA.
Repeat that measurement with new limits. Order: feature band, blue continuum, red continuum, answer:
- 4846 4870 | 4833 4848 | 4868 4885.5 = -2.1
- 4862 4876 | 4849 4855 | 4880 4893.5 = 0.7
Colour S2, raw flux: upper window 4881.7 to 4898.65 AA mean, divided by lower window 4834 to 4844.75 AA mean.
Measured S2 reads 1.08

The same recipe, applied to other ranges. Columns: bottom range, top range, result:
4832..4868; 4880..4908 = 1.04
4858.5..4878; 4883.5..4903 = 1.05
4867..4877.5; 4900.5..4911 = 1.16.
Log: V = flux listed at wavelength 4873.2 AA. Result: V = 11.64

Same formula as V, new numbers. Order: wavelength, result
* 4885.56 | 11.37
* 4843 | 11.36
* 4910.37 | 13.72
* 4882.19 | 12.38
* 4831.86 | 10.95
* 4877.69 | 12.1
